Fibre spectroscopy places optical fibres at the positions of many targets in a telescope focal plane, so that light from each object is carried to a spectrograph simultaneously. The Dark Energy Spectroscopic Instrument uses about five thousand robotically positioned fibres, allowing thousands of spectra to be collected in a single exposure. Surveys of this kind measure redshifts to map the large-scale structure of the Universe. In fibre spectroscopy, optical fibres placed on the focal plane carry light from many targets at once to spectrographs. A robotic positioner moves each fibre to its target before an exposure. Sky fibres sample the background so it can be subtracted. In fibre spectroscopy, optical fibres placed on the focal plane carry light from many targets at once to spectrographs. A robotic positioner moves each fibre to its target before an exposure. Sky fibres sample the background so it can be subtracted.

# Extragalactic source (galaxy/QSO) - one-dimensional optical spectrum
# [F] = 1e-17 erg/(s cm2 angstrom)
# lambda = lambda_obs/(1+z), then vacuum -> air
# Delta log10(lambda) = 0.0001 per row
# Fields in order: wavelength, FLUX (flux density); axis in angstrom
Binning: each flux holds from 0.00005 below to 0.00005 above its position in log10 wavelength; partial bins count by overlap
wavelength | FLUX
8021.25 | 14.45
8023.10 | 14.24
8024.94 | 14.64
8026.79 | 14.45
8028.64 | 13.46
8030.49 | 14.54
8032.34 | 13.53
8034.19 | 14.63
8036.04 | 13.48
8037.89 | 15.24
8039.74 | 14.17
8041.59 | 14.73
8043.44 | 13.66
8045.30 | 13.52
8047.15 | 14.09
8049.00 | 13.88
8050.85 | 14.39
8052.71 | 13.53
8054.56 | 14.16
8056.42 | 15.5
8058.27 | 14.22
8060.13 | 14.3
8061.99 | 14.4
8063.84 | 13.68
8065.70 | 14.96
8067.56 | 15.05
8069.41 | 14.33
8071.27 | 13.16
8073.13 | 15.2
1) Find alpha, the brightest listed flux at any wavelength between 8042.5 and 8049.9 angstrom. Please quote 14.09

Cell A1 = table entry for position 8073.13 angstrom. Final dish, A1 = 15.2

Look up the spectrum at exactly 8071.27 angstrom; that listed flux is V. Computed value 13.16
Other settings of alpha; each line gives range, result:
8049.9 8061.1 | 15.5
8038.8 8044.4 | 14.73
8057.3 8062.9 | 14.4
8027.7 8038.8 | 15.24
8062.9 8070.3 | 15.05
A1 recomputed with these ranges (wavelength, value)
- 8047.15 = 14.09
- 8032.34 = 13.53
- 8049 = 13.88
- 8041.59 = 14.73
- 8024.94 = 14.64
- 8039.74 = 14.17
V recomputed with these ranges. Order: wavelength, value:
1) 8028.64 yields 13.46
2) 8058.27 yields 14.22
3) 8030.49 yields 14.54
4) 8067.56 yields 15.05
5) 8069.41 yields 14.33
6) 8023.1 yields 14.24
